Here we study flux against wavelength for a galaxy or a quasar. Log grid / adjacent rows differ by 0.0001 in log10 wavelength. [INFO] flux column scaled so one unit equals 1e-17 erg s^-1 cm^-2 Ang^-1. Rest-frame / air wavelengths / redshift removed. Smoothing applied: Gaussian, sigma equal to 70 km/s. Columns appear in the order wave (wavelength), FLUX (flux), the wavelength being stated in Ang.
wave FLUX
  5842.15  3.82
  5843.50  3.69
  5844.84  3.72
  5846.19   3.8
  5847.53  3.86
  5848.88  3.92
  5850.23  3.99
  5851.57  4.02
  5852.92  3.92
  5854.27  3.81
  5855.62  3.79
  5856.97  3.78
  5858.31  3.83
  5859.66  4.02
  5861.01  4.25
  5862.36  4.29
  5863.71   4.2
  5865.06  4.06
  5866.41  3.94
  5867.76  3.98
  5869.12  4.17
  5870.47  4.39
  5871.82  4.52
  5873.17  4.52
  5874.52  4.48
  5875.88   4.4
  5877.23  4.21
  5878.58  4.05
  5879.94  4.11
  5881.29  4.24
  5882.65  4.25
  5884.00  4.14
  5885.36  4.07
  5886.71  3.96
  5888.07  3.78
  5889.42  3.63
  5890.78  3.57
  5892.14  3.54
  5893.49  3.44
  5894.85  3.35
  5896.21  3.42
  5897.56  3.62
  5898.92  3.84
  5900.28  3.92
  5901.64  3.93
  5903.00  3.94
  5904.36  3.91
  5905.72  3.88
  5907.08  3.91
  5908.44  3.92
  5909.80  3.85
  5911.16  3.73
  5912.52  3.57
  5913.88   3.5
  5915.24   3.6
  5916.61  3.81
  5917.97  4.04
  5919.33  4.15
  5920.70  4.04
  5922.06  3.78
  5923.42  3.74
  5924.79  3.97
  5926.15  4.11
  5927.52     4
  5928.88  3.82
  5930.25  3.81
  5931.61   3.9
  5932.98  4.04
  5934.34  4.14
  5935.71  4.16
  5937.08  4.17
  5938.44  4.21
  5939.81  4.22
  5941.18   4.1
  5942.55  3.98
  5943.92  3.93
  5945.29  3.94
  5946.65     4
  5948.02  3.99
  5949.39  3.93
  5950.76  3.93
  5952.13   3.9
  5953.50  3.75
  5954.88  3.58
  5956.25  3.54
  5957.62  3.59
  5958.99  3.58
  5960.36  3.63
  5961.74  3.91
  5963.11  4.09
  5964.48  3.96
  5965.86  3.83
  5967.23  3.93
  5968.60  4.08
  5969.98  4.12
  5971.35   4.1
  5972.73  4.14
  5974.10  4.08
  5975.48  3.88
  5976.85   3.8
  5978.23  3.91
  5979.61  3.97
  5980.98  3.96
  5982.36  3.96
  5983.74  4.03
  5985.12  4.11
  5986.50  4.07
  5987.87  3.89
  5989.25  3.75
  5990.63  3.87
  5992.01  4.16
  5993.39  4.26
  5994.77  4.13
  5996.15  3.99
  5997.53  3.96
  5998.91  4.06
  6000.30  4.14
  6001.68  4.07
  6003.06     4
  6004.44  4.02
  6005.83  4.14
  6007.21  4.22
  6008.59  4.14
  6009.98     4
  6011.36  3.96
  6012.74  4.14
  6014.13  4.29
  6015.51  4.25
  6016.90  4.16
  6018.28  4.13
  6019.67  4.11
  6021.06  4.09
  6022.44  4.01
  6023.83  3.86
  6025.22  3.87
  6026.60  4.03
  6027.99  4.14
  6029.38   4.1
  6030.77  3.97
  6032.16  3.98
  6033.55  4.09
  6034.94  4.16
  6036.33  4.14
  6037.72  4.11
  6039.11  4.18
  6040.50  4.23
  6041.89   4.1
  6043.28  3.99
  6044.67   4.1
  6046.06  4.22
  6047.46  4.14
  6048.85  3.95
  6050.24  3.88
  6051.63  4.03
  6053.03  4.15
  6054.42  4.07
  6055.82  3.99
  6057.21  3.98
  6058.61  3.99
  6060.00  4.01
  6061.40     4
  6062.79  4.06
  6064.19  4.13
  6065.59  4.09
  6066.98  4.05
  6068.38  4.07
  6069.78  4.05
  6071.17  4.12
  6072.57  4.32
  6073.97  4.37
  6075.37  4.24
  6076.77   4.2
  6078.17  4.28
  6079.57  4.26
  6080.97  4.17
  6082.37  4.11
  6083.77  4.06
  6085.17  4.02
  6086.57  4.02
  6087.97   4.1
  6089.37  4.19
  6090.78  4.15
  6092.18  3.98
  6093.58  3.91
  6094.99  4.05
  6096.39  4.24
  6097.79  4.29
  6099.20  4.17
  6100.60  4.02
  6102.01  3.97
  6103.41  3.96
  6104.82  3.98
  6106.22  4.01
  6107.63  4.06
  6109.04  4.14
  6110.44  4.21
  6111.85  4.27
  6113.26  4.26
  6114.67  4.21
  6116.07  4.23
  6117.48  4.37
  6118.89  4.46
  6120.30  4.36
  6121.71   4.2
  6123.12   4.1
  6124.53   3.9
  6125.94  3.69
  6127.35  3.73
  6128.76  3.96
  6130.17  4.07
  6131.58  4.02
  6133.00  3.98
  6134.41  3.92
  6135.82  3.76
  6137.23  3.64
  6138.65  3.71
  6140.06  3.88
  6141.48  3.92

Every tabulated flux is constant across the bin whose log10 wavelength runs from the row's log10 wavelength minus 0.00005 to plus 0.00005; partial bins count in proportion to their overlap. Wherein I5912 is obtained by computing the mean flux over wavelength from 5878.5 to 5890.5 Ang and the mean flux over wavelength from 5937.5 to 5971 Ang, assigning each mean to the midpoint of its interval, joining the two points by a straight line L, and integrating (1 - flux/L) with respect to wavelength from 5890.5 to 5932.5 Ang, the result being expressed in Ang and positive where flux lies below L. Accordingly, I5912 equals 1.8 Ang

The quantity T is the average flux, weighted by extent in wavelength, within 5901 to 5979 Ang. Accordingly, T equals 3.91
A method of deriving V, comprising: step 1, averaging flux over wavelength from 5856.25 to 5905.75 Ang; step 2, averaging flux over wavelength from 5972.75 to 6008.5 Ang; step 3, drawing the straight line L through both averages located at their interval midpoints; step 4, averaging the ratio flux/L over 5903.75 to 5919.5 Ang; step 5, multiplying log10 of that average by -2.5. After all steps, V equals 0.05 mag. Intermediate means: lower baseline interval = 3.99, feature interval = 3.81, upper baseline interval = 4.02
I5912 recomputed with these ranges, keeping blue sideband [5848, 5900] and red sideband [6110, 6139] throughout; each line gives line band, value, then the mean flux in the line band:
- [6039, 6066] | -0.2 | 4.06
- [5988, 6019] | -0.5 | 4.08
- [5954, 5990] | 1.0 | 3.9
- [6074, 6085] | -0.4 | 4.19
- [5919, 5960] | 0.8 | 3.93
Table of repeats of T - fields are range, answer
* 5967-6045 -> 4.06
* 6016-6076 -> 4.08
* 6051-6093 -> 4.11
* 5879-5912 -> 3.83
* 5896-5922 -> 3.83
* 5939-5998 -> 3.94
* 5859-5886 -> 4.21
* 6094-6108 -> 4.07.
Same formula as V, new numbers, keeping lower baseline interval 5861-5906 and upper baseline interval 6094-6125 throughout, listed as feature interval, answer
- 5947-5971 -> 0.06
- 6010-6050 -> 0.00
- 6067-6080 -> -0.02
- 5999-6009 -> 0.00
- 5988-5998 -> 0.02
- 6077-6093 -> 0.00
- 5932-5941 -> -0.03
